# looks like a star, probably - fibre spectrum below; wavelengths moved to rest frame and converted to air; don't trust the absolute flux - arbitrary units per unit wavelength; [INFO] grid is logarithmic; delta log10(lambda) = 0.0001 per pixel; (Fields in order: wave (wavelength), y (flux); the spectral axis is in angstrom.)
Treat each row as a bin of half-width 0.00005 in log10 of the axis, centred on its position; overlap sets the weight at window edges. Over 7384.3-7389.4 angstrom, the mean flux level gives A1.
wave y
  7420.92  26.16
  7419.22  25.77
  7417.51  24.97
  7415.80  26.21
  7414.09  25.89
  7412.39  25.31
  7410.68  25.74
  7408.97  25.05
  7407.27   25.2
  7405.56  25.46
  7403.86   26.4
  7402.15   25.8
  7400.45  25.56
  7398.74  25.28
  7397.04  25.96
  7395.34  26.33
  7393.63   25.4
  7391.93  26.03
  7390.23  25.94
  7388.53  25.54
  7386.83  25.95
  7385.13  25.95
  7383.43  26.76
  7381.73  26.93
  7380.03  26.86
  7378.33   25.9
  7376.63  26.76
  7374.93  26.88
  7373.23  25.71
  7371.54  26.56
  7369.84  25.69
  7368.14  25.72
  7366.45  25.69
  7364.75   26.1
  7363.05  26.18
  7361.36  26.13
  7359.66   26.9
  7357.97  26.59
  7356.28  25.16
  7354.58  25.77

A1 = 25.8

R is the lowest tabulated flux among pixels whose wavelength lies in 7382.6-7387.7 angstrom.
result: 25.95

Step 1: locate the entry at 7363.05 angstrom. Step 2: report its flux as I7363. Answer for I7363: 26.18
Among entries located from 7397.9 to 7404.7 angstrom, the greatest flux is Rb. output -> 26.4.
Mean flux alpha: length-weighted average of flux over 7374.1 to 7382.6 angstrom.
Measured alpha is 26.7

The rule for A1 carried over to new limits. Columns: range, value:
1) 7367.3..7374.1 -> 25.9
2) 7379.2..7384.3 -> 26.8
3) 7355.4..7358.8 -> 25.9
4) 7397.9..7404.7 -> 25.7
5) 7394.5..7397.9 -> 26.2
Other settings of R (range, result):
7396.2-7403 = 25.28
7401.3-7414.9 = 25.05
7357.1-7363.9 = 26.13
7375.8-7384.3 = 25.9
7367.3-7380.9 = 25.69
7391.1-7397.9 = 25.4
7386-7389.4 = 25.54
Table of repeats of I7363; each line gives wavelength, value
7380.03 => 26.86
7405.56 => 25.46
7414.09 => 25.89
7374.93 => 26.88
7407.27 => 25.2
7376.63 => 26.76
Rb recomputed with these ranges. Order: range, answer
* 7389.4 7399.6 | 26.33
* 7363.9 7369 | 26.1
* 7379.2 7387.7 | 26.93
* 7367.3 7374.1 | 26.56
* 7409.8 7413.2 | 25.74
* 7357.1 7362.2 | 26.9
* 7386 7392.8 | 26.03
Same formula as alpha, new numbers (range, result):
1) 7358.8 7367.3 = 26.2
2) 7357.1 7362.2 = 26.6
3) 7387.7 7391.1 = 25.8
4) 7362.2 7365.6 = 26.1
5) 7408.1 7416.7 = 25.6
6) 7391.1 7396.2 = 25.9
